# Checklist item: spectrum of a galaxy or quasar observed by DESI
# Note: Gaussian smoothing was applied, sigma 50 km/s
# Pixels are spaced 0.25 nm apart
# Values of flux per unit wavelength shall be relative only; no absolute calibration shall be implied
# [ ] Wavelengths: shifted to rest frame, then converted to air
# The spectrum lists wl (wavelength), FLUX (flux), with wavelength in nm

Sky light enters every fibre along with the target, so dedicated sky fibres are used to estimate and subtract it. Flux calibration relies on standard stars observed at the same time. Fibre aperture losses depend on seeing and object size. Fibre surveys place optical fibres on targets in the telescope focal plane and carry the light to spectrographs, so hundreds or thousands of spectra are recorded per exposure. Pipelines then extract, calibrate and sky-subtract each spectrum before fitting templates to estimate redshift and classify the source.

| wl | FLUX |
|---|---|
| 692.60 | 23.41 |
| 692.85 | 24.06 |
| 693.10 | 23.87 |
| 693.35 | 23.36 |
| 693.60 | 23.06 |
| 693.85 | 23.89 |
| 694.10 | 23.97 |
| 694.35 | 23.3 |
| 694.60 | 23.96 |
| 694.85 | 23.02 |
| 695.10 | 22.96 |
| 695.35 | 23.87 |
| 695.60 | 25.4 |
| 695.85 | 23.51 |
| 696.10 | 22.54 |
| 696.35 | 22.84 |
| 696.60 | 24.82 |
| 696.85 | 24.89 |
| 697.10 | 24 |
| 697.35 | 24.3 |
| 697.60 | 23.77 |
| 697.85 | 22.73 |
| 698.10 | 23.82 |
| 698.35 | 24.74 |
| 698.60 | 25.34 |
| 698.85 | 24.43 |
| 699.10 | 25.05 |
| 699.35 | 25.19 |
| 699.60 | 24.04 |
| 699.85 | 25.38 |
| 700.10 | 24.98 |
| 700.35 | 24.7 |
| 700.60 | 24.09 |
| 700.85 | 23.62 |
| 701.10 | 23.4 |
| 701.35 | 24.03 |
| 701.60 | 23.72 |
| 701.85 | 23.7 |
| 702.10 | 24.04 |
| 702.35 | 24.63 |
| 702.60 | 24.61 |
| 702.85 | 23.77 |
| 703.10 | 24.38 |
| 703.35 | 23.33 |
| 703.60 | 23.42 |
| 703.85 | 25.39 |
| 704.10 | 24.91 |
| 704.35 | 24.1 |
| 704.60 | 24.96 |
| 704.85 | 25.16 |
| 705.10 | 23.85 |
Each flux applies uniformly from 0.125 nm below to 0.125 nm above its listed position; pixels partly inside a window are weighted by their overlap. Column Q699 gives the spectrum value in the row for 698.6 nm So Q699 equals 25.34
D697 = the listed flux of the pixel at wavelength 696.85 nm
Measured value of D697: 24.89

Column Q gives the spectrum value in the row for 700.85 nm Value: 23.62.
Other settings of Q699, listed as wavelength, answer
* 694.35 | 23.3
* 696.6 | 24.82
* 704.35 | 24.1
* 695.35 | 23.87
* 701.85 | 23.7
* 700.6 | 24.09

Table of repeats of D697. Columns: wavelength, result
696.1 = 22.54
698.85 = 24.43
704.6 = 24.96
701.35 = 24.03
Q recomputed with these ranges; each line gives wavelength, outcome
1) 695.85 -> 23.51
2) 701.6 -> 23.72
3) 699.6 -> 24.04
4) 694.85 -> 23.02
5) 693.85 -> 23.89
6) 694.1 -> 23.97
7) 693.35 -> 23.36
